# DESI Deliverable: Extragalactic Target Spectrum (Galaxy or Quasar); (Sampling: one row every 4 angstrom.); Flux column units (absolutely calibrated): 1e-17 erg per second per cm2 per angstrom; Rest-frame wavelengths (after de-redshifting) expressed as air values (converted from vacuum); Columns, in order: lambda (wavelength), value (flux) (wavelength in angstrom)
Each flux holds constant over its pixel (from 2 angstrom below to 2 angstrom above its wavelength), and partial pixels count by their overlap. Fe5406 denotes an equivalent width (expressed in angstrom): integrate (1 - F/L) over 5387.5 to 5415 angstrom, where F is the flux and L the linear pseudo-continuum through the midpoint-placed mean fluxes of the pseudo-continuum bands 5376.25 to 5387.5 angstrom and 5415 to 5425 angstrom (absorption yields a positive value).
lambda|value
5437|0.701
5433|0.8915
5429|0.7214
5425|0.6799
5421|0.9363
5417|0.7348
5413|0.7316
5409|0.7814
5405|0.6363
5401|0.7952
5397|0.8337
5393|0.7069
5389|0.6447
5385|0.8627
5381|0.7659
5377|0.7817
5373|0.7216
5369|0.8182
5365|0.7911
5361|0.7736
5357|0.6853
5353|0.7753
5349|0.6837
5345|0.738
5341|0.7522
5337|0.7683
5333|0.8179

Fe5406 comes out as 2.3 angstrom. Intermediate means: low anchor 0.799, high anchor 0.804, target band 0.734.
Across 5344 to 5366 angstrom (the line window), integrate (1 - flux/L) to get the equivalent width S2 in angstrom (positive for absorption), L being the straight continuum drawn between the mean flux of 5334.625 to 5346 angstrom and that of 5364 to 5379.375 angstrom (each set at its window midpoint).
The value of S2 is 0.8 angstrom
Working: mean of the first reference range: 0.756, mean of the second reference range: 0.777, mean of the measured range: 0.739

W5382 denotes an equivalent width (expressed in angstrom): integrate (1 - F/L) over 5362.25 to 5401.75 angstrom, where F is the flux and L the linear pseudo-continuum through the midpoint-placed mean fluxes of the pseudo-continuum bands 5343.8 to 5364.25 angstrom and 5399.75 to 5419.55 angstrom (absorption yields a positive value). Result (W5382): -1.9 angstrom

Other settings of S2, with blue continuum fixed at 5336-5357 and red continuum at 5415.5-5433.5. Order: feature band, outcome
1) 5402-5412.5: 0.7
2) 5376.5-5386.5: -0.6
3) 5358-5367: -0.3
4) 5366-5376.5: -0.3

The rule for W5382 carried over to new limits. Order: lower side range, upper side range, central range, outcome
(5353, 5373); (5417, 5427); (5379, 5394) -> 0.5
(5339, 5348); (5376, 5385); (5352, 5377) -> 0.2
